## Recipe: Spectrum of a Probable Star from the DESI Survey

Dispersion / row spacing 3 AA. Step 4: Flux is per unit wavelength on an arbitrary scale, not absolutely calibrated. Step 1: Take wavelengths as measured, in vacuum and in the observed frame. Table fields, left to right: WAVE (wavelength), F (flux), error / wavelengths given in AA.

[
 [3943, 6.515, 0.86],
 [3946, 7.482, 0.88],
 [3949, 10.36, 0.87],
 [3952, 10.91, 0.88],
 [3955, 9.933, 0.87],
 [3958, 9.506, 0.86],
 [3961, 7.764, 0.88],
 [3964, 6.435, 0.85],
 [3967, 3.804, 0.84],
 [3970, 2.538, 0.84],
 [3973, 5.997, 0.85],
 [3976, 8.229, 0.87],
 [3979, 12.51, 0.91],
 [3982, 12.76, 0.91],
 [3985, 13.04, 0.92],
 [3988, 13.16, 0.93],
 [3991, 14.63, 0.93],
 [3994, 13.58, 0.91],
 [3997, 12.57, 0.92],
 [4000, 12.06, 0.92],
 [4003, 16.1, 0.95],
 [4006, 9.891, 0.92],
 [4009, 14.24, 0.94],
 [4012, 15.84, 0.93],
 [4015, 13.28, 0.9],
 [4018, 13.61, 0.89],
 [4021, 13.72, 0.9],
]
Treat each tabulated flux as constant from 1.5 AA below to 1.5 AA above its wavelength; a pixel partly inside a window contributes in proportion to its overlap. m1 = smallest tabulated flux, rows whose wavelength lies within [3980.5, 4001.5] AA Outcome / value 12.06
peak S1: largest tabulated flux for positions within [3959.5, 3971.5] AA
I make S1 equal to 7.764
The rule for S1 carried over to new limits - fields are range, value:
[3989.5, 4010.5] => 16.1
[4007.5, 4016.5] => 15.84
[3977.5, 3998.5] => 14.63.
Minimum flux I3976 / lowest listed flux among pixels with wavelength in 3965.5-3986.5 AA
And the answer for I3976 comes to 2.538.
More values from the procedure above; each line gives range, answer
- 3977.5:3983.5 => 12.51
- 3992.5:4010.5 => 9.891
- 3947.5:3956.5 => 9.933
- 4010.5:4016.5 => 13.28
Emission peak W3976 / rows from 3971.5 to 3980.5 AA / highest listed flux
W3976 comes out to 12.51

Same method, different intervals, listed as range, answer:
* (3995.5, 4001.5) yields 12.57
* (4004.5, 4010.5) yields 14.24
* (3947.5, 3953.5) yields 10.91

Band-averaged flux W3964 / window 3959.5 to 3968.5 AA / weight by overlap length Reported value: 6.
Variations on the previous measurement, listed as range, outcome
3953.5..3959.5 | 9.72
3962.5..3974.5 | 4.69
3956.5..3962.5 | 8.63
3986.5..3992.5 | 13.9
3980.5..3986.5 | 12.9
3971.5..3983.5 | 9.87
